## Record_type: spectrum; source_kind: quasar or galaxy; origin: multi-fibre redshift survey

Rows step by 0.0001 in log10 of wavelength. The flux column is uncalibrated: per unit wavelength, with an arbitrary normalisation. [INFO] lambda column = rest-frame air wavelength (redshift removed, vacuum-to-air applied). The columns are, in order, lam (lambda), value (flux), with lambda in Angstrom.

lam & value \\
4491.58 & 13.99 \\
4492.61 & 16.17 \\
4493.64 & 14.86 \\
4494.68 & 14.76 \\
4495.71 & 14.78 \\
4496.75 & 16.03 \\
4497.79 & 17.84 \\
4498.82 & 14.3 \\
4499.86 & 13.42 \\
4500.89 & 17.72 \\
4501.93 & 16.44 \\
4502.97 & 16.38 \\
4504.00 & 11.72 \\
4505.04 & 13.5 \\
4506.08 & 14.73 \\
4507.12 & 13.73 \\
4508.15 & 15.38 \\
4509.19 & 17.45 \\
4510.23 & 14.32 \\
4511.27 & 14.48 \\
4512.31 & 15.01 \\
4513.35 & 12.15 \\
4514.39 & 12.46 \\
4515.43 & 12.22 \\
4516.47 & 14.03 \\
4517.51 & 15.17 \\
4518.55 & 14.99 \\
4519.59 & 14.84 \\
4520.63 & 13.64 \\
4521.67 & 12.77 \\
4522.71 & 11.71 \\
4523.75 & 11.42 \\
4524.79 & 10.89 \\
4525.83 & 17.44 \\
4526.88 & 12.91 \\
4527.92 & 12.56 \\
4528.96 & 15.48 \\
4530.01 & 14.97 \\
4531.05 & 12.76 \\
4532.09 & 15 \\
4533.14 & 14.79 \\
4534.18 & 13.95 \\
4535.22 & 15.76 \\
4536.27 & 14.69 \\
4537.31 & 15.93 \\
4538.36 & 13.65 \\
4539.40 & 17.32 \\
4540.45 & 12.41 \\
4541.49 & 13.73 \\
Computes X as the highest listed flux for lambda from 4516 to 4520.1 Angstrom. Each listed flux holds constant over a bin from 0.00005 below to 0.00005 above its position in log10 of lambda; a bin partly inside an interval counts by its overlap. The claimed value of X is 15.17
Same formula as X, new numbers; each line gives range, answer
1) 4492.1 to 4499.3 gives 17.84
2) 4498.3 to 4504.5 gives 17.72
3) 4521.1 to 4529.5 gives 17.44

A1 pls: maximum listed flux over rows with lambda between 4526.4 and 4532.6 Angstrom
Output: 15.48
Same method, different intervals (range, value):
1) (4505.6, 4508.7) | 15.38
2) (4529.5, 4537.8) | 15.93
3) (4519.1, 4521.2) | 14.84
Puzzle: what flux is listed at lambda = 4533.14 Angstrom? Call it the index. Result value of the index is 14.79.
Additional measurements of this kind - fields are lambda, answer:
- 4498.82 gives 14.3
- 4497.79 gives 17.84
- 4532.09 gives 15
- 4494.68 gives 14.76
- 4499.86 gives 13.42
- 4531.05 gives 12.76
